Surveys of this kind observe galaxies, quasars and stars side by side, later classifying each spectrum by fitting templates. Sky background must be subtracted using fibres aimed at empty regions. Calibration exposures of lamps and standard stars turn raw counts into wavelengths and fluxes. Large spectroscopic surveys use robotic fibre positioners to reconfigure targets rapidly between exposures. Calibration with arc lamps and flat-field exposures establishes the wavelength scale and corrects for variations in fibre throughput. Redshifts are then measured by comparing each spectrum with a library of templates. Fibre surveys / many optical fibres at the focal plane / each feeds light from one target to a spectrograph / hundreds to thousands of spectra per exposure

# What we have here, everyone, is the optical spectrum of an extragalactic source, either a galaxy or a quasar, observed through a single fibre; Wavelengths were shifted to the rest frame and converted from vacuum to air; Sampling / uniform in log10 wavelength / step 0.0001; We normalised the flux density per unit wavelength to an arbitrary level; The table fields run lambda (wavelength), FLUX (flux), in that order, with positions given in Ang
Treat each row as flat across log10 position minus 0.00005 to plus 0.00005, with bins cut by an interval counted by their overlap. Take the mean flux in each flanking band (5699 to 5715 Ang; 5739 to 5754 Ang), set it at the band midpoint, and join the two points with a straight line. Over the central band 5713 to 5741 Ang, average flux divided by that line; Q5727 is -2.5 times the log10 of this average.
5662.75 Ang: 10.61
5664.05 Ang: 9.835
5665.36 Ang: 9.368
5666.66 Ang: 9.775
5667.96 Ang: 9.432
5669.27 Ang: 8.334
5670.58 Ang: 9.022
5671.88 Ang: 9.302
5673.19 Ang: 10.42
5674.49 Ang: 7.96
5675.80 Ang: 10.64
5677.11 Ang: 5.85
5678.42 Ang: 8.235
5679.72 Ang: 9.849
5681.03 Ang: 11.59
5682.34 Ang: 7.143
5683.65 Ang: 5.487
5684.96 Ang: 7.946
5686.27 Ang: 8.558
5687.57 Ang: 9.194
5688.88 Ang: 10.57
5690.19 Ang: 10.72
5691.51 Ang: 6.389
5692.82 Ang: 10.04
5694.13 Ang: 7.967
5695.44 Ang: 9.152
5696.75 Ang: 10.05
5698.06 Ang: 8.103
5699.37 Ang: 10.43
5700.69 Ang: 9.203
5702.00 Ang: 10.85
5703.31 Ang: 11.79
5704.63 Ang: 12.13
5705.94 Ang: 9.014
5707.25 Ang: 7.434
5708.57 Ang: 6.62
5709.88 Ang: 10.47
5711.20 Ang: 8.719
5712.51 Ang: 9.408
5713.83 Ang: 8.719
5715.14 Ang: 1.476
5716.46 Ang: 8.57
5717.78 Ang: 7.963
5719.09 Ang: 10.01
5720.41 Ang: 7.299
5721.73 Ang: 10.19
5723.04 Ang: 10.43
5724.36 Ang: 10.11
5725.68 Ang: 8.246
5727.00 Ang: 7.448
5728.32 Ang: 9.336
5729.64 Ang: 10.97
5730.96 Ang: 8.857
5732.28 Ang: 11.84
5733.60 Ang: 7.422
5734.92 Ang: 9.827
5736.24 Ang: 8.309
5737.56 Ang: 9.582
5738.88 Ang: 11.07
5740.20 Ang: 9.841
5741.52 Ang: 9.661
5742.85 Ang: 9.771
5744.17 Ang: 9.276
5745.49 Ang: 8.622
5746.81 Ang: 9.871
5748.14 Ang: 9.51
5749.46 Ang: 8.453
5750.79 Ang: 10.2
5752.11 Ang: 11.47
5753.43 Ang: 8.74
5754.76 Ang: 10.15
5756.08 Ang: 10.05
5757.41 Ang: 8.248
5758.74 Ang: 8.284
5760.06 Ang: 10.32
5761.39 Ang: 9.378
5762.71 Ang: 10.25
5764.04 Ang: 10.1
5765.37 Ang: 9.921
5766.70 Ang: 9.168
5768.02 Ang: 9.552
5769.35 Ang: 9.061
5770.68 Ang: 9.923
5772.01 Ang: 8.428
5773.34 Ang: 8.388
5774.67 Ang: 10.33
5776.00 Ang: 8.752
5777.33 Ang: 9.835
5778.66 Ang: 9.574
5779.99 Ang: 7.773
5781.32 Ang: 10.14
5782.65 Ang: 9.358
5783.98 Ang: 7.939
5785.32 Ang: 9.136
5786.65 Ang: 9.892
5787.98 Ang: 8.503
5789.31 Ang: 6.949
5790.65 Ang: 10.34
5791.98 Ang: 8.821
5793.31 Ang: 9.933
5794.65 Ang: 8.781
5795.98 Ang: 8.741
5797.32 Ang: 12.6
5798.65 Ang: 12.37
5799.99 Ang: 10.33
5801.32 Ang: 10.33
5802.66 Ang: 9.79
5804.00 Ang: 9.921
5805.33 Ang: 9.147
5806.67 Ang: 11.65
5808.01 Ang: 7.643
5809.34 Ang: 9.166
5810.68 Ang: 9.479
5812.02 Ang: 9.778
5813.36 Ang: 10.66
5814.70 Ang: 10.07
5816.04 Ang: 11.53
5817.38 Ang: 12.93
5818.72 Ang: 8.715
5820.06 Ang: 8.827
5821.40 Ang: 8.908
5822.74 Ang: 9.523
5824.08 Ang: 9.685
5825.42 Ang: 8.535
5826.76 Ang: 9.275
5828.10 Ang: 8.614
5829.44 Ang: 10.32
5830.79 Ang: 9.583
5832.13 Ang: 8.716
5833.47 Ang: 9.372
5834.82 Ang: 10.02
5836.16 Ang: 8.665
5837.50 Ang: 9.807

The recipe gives 0.06 mag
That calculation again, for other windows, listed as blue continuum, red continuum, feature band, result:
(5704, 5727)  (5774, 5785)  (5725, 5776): -0.063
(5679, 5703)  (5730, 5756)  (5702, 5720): 0.073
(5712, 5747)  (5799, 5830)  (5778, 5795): 0.062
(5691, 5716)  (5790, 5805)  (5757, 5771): 0.024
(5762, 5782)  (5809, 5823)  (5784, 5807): -0.003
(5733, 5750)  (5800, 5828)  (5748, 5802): 0.003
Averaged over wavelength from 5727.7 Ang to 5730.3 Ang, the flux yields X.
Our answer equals 10.2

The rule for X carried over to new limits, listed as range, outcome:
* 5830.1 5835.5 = 9.41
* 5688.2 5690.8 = 10.6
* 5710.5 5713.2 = 9.06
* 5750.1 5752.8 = 10.8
